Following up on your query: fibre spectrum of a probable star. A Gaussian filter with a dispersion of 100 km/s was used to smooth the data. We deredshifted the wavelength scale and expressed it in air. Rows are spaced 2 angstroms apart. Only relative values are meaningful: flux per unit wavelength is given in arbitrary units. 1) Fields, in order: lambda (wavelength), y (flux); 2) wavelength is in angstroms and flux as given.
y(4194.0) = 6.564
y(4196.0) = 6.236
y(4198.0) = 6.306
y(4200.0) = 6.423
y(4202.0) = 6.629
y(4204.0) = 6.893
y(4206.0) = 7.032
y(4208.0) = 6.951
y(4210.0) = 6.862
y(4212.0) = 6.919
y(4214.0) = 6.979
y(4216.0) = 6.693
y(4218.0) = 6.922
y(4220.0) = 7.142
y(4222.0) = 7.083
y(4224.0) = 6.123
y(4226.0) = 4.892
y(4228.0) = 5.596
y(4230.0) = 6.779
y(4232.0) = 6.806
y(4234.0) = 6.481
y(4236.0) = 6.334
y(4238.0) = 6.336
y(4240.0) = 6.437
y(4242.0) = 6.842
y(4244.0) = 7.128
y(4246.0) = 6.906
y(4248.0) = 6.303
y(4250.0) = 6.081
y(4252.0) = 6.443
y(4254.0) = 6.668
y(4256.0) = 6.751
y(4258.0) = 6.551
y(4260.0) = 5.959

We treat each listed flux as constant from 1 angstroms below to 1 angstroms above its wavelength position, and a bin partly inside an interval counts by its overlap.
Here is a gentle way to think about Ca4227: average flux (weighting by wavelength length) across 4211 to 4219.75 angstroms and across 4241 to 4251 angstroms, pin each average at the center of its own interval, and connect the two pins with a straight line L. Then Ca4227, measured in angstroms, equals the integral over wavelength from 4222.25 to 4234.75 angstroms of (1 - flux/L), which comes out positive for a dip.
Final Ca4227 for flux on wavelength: 1.2 angstroms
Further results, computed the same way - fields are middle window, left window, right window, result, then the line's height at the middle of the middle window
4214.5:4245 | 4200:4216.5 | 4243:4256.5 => 0.95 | 6.72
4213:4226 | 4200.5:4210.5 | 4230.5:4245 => 0.16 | 6.75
